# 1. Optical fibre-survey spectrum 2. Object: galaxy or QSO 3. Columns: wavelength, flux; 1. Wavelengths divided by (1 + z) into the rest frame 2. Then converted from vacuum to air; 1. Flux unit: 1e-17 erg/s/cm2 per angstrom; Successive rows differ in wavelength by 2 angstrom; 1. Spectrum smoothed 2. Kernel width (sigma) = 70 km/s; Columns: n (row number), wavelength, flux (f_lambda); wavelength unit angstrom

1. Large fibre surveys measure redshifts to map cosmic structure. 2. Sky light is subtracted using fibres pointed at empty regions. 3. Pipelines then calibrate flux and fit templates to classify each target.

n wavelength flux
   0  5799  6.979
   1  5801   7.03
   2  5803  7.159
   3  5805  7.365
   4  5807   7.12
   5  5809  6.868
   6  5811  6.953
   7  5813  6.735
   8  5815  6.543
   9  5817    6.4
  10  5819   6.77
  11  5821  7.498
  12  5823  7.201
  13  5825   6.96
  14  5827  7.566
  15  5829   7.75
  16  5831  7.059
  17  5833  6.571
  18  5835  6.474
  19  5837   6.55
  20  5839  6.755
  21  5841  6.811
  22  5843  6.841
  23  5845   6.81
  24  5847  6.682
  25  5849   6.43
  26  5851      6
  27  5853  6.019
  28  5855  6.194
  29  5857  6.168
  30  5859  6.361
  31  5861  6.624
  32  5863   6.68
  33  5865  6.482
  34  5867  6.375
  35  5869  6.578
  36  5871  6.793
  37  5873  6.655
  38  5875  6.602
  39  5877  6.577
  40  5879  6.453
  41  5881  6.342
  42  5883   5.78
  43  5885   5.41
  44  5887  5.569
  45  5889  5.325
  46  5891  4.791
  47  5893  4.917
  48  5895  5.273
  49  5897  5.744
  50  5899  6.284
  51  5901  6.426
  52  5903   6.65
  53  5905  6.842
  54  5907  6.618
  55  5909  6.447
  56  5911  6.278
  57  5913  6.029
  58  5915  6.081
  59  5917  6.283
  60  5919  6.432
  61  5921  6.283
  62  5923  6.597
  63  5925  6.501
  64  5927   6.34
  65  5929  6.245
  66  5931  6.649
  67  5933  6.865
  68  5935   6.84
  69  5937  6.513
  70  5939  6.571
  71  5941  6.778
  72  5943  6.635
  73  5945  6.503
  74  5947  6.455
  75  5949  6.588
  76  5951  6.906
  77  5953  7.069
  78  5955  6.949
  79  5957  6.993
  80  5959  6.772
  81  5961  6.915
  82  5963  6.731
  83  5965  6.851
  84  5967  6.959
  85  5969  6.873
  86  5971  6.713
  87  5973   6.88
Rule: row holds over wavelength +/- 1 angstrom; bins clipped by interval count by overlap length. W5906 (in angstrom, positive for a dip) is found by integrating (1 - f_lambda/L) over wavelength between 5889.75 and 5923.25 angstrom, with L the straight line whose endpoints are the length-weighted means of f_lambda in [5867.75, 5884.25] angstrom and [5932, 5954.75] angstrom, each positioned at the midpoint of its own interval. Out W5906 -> 2.4 angstrom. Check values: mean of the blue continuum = 6.45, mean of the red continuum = 6.71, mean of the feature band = 6.1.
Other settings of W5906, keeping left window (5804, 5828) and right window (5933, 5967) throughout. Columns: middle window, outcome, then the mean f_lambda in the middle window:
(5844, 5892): 4.7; 6.24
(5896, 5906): 0.7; 6.39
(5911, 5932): 1.5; 6.34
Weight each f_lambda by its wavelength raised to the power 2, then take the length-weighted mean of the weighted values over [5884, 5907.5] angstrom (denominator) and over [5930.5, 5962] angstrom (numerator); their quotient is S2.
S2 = 1.18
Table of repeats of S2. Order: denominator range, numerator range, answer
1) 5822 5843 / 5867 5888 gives 0.92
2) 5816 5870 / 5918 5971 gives 1.03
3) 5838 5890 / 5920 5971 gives 1.08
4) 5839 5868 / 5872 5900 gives 0.91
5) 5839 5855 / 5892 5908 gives 0.95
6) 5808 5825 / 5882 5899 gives 0.81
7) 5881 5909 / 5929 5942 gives 1.15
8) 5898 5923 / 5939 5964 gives 1.07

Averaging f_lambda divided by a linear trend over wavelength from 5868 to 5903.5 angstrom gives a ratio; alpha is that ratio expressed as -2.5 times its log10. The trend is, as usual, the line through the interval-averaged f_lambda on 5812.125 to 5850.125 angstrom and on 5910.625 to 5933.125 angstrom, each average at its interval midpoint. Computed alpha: 0.10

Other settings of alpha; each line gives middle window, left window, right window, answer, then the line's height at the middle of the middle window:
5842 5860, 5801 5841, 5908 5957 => 0.08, 6.85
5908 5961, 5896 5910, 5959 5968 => 0.01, 6.65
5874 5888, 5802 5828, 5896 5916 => 0.07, 6.52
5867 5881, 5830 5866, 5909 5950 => -0.01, 6.51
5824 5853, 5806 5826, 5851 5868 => -0.03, 6.61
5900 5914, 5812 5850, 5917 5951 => 0.03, 6.63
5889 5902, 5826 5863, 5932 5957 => 0.20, 6.69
